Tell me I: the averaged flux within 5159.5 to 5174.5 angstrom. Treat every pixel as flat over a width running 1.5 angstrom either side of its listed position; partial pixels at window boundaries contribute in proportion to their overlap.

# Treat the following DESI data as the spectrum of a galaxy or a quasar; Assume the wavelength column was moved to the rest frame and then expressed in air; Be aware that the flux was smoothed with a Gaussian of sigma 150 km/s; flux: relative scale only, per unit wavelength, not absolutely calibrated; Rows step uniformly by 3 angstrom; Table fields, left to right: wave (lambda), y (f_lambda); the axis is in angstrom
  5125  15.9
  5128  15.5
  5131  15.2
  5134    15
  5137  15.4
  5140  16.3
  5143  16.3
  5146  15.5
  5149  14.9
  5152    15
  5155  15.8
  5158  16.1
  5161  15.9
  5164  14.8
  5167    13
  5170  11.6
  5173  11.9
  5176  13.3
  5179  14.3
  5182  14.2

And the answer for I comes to 13.4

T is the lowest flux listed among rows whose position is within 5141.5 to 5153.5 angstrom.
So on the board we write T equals 14.9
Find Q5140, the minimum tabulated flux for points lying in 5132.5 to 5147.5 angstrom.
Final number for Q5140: 15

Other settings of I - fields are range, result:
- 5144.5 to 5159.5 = 15.5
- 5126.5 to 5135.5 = 15.2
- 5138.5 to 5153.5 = 15.6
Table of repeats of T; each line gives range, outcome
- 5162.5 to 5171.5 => 11.6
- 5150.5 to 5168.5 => 13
